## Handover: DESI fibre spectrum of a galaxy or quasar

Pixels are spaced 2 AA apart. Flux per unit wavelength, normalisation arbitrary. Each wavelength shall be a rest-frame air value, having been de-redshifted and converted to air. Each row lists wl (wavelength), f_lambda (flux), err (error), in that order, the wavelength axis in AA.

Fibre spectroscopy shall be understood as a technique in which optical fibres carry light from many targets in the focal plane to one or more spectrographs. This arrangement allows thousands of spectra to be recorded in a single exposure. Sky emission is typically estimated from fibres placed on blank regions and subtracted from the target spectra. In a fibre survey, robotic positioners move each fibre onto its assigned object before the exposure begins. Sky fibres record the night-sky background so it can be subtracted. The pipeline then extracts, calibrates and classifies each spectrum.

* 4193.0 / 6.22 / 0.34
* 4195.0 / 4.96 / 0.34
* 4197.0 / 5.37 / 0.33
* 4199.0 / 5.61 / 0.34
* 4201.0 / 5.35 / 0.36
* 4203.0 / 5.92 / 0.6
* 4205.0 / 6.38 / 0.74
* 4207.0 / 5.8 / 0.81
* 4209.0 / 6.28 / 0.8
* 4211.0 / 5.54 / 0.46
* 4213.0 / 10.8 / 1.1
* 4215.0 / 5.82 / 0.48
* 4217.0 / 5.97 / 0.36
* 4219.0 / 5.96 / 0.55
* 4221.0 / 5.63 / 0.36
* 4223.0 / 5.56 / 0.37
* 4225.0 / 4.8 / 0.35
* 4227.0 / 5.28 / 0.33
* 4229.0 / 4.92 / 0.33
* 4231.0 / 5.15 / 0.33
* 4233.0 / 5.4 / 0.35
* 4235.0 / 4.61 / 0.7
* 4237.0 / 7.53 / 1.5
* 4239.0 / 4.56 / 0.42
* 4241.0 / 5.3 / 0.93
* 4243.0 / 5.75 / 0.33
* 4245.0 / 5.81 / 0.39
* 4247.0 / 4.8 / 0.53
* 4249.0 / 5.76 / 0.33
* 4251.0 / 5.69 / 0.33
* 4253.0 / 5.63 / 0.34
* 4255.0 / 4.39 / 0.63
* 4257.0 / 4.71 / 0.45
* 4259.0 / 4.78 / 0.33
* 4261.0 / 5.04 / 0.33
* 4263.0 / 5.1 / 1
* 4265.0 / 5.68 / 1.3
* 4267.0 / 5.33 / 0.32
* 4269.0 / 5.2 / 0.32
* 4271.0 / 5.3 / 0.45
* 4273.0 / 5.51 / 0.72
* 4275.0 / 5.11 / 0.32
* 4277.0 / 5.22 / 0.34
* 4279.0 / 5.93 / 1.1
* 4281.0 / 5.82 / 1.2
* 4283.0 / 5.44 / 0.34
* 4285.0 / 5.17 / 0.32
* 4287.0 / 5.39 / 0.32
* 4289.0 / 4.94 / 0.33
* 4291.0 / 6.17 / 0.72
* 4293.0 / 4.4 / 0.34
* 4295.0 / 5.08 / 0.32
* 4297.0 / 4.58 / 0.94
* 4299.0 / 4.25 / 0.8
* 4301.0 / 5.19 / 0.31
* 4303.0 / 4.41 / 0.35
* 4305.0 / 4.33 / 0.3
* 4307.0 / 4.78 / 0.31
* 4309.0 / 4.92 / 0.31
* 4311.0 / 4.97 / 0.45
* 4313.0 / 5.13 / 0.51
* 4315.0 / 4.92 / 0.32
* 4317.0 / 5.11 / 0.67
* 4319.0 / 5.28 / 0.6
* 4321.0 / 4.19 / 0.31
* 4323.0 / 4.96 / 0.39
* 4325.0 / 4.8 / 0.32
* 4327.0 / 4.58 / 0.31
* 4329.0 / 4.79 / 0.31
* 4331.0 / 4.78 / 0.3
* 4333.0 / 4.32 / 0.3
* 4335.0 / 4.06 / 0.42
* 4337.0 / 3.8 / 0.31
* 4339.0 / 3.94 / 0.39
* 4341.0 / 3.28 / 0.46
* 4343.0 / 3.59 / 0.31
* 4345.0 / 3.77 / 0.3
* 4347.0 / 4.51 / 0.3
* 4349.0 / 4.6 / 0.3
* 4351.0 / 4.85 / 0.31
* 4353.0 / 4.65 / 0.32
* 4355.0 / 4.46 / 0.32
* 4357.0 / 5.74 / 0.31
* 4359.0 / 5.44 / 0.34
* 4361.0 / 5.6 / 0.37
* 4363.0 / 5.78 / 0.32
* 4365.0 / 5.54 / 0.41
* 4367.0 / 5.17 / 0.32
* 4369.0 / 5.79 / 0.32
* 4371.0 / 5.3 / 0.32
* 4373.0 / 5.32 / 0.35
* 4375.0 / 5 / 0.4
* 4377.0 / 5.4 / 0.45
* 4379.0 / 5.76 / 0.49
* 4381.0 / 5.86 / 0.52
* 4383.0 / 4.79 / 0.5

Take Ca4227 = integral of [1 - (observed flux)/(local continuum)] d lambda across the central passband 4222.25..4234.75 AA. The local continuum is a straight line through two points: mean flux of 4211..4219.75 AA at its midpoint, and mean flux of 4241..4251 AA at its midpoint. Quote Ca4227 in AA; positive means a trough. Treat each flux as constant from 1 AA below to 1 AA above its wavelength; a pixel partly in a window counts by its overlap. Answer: 2.4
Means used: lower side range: 6.99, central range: 5.14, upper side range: 5.52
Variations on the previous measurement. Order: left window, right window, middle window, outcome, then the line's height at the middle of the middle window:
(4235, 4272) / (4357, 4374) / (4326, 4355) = 6.4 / 5.47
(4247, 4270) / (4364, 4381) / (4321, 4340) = 3.2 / 5.35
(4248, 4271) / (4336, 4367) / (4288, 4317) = 0.5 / 4.95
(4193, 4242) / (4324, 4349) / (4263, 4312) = -2.8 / 4.85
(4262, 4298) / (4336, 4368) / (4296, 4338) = 2.5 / 4.98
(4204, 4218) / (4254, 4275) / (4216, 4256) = 3.3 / 5.93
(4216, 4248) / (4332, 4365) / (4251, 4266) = 0.4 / 5.24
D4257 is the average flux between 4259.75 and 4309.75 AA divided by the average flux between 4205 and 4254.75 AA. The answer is 0.89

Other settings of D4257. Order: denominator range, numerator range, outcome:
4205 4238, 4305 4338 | 0.79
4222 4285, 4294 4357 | 0.86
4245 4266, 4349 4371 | 1.02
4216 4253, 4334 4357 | 0.77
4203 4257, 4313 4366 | 0.82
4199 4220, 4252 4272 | 0.81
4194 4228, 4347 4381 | 0.89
